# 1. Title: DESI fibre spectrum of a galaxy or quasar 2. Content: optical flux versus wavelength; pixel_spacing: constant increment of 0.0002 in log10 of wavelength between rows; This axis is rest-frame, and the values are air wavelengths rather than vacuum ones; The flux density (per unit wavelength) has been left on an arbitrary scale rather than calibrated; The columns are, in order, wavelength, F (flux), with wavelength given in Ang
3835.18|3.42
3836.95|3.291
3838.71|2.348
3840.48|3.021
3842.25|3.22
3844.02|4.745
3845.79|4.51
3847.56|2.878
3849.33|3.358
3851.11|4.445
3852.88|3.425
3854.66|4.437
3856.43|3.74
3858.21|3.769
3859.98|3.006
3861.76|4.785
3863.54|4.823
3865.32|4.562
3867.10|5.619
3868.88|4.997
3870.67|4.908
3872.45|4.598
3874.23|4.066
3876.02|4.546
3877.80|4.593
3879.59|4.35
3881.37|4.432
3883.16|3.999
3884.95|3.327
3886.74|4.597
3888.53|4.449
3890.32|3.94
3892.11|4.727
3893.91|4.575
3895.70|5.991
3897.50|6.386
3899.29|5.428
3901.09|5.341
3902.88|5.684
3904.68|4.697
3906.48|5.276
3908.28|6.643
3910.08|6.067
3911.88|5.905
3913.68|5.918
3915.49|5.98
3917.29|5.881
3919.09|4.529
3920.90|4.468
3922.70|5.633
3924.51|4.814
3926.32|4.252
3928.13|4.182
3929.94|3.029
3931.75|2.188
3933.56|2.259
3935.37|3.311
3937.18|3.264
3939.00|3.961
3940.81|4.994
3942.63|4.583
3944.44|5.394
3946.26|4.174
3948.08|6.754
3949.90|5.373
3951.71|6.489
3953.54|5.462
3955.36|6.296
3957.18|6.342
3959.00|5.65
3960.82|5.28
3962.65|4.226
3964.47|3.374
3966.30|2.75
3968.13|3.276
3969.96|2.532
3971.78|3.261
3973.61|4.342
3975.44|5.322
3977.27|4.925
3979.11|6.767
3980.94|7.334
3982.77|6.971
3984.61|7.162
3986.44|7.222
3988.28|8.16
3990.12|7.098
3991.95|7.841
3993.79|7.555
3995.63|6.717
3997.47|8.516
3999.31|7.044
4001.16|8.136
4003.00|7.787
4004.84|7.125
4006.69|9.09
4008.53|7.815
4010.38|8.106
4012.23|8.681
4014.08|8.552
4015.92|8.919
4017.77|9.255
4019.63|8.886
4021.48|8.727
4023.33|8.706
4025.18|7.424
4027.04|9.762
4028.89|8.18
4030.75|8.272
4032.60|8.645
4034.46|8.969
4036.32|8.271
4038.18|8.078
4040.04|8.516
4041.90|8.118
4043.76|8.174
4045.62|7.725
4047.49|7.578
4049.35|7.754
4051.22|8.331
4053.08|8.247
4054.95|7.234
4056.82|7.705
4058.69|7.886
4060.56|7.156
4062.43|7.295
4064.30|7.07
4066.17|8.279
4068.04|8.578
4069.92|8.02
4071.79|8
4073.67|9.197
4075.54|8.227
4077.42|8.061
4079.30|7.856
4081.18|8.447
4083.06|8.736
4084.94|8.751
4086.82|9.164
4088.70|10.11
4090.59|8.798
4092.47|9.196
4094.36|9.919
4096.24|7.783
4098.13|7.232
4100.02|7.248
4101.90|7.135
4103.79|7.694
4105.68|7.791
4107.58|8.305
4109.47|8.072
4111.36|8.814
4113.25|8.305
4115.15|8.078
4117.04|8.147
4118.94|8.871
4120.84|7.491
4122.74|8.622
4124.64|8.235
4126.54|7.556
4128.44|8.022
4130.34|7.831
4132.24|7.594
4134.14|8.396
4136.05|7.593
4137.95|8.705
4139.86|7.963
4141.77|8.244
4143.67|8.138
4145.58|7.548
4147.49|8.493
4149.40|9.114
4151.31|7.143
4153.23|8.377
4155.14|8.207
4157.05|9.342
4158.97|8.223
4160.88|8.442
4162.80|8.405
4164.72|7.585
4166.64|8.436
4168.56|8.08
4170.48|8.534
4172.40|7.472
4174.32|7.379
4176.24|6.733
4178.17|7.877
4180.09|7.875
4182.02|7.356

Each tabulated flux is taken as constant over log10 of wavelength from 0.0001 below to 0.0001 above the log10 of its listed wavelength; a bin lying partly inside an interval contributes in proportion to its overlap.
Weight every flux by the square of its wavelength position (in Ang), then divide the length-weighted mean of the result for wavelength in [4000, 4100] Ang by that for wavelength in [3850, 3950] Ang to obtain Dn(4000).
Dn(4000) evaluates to 1.92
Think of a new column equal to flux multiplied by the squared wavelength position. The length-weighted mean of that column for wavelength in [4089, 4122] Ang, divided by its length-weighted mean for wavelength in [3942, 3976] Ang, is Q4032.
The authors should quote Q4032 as 1.85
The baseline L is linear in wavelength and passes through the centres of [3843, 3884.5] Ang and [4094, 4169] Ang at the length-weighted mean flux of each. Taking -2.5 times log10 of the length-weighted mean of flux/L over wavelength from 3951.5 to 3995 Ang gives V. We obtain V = 0.04 mag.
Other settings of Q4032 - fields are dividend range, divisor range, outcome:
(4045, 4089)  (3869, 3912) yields 1.80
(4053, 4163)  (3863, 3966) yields 1.86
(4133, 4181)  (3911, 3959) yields 1.86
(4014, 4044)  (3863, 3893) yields 2.06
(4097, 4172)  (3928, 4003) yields 1.63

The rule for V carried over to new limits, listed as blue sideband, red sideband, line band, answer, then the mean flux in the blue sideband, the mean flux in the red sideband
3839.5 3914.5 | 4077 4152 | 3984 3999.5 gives -0.18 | 4.61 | 8.23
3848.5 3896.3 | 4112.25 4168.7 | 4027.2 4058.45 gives -0.20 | 4.36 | 8.17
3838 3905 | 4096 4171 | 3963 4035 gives -0.14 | 4.38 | 8.1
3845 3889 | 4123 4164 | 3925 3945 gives 0.36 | 4.25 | 8.18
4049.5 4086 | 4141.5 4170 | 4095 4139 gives 0.02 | 8.05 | 8.26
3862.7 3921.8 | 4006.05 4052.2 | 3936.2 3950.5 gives 0.30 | 5.01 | 8.42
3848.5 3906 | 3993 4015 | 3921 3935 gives 0.48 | 4.56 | 7.93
